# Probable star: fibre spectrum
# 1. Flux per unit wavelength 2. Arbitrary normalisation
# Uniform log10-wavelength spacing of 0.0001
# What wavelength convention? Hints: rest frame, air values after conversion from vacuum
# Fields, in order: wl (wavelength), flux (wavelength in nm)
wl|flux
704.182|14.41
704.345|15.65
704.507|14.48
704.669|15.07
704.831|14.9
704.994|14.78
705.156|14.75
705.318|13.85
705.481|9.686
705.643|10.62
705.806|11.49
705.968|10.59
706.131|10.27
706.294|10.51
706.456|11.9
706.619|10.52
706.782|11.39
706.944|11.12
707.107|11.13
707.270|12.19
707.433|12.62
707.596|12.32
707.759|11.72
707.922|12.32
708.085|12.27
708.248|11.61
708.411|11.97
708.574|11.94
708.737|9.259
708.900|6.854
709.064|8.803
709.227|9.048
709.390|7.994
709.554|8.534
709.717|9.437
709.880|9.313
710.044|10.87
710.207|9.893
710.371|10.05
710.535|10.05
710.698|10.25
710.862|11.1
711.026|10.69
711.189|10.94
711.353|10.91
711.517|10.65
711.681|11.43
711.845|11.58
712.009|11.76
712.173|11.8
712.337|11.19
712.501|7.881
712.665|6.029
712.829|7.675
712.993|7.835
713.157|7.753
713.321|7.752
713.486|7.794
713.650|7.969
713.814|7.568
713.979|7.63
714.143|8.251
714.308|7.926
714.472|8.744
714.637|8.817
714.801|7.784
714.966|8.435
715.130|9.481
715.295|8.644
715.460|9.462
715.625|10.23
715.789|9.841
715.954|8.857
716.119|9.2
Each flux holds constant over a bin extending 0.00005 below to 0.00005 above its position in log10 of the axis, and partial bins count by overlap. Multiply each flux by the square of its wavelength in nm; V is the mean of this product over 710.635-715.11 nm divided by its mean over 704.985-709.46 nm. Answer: 0.84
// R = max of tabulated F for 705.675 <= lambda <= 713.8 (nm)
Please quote 12.62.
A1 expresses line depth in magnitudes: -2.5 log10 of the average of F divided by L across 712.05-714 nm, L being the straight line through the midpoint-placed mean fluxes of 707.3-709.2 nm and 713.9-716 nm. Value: 0.136 mag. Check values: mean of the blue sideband 11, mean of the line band 8.33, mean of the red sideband 8.78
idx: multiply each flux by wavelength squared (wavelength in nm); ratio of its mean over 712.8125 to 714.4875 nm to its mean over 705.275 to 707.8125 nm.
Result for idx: 0.71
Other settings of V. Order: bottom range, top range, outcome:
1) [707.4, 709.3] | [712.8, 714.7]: 0.75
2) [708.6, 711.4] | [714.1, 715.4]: 0.89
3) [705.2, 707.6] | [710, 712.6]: 0.95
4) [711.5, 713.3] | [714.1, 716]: 0.94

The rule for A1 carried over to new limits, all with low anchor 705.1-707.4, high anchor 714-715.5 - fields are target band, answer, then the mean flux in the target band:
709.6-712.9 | -0.05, 10.2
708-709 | 0.01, 10.6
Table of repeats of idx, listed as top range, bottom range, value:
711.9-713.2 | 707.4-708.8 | 0.78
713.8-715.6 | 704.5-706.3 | 0.69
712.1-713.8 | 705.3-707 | 0.77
